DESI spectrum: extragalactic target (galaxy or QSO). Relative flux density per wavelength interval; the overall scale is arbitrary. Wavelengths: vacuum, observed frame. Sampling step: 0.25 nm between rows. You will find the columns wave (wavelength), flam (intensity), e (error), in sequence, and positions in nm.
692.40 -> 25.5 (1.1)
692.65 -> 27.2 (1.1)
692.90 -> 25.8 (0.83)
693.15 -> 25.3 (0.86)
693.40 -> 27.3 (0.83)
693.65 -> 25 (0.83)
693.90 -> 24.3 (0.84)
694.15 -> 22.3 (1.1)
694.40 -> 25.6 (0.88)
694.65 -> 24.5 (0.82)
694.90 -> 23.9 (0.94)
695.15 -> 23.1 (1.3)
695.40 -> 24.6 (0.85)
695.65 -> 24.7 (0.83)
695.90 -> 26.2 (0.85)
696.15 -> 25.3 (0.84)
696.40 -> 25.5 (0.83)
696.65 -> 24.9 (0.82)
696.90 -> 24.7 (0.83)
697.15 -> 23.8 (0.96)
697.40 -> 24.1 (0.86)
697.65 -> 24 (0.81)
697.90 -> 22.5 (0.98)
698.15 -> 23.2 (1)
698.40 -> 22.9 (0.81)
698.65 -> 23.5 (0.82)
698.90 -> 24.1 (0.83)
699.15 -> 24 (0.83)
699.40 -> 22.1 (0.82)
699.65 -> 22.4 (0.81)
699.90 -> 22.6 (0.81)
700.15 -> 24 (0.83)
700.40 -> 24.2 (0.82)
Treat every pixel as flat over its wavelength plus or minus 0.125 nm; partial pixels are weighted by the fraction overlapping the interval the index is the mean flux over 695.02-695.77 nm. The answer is 24.1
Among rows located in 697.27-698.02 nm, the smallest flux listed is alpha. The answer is 22.5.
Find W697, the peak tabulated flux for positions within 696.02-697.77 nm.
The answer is 25.5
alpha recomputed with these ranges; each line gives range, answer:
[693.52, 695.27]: 22.3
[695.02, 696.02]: 23.1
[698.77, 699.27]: 24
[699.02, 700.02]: 22.1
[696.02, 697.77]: 23.8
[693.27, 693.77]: 25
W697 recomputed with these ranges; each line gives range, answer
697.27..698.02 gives 24.1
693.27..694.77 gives 27.3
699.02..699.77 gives 24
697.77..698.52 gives 23.2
